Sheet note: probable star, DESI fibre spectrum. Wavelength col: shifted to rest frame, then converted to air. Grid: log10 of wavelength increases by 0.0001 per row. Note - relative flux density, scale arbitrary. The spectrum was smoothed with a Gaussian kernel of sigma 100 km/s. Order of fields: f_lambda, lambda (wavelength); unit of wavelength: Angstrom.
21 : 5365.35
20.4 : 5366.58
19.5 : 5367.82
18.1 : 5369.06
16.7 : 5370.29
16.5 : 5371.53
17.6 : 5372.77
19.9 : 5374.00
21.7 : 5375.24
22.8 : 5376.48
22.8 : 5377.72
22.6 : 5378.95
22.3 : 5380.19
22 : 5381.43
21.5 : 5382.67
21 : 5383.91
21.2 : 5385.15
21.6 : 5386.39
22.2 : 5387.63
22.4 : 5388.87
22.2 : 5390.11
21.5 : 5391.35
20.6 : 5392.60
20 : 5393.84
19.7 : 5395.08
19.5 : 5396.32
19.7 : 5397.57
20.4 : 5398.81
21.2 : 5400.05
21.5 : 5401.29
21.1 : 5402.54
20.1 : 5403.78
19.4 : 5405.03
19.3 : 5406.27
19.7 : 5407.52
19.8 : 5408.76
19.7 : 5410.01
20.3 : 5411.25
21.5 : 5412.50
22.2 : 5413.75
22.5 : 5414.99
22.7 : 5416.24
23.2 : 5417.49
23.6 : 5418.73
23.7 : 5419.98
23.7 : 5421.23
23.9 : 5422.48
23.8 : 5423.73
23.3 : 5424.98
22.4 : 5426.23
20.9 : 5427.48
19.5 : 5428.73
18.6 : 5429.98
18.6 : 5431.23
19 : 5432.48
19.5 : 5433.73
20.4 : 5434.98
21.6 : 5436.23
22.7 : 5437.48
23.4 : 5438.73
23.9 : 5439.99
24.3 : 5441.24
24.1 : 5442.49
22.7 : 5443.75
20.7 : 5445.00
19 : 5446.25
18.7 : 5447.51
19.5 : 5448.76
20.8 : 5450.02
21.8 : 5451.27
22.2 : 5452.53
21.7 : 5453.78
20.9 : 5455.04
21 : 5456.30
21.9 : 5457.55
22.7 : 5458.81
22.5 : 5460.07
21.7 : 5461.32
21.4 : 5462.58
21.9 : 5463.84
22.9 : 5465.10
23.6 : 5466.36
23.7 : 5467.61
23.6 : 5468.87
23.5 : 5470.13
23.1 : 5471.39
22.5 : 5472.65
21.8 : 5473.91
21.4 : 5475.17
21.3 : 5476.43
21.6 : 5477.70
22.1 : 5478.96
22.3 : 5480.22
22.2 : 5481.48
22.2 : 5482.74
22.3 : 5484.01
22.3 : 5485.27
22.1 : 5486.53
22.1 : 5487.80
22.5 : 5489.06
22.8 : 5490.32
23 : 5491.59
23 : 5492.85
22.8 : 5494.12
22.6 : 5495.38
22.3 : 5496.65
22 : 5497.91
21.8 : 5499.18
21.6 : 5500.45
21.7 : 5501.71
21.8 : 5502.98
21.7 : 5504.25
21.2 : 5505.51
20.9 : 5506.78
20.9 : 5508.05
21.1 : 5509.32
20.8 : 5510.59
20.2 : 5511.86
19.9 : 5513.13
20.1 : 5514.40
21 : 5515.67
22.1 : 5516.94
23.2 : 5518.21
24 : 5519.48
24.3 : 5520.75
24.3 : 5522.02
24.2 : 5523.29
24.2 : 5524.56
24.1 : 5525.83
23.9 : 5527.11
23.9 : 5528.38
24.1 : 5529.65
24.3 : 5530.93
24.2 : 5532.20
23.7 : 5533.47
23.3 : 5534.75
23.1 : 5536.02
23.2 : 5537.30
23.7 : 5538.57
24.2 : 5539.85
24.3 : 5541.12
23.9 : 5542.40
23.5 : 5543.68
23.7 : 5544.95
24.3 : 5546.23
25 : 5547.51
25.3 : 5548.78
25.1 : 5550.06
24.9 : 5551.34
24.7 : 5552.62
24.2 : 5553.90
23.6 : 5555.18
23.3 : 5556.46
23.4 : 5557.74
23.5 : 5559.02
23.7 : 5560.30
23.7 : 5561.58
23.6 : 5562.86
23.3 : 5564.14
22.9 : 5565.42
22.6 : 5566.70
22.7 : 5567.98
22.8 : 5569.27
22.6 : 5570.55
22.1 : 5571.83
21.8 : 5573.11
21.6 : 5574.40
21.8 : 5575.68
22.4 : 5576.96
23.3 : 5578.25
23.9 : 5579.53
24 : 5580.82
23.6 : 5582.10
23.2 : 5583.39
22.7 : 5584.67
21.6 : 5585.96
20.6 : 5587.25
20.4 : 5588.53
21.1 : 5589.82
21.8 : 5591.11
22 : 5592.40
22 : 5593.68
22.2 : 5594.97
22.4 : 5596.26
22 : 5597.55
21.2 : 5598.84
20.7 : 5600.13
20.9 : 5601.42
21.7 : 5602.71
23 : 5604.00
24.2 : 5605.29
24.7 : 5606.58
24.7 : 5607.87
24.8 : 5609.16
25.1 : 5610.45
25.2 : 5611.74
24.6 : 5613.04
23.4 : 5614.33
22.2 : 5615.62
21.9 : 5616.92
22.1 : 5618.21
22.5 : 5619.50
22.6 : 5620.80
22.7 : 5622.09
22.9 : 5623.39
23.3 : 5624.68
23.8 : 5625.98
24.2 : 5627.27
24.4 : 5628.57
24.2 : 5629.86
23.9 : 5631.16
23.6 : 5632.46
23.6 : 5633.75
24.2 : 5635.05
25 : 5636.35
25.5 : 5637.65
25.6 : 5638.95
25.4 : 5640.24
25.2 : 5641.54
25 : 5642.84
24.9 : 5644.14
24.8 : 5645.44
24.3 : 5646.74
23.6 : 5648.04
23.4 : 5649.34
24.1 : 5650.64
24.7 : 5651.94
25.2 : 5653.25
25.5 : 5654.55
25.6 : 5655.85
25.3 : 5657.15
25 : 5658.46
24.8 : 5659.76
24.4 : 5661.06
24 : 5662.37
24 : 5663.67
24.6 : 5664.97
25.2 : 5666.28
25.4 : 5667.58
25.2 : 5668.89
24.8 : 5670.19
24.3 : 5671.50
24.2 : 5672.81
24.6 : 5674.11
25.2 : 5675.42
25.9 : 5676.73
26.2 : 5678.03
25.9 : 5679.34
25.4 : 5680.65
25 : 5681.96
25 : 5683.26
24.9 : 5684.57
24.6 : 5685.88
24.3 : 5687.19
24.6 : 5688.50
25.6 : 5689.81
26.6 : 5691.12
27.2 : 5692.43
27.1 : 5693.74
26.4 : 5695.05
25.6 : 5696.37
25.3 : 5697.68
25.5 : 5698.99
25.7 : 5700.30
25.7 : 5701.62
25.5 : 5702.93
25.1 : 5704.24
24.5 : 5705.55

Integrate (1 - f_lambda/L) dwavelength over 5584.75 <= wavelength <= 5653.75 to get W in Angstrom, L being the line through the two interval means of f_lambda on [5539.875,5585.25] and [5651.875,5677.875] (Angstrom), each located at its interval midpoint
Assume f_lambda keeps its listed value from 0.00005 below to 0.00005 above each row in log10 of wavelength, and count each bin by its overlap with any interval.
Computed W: 2.6 Angstrom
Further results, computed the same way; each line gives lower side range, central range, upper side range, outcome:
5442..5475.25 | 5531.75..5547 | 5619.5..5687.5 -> -0.5 Angstrom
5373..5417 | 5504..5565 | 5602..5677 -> -1.0 Angstrom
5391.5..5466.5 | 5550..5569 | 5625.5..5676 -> -0.3 Angstrom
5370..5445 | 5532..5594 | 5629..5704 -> 0.9 Angstrom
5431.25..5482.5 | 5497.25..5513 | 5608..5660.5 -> 0.9 Angstrom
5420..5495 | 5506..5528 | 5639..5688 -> 0.5 Angstrom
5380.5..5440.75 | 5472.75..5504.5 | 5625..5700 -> 0.4 Angstrom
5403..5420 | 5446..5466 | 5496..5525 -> 0.2 Angstrom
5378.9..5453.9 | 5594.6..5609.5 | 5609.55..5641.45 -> 0.6 Angstrom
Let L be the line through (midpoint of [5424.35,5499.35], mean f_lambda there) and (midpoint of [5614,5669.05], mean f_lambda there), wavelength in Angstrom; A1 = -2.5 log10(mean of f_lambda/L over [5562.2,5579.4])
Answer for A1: 0.03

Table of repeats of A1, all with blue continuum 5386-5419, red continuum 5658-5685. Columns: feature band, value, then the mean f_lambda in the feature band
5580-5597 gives 0.08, 22.1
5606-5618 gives 0.00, 24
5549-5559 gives -0.04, 24.2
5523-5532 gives -0.06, 24.1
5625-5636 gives 0.02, 24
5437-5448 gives -0.03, 22.2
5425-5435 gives 0.07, 20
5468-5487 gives -0.01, 22.3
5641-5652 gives 0.01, 24.4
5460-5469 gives -0.04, 22.6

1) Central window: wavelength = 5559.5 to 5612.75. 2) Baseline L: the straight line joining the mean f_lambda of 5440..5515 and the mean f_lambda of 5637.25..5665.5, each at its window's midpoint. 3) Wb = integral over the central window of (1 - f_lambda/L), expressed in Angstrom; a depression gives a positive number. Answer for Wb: 2.2 Angstrom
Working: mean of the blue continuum 21.9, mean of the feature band 22.7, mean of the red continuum 24.8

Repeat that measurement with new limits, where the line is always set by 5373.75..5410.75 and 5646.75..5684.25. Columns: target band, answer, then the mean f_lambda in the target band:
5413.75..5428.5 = -1.1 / 22.9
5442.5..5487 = 0.2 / 21.9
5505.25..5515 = 0.9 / 20.6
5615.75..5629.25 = 0.7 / 23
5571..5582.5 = 0.4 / 22.7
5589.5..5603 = 1.3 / 21.6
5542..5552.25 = -0.6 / 24.5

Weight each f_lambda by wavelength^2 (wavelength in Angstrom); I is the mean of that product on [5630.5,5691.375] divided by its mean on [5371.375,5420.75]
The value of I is 1.29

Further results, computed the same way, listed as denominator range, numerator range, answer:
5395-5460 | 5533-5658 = 1.17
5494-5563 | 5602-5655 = 1.08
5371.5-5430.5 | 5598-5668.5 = 1.23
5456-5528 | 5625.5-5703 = 1.19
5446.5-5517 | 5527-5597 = 1.09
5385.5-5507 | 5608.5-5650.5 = 1.18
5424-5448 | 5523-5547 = 1.16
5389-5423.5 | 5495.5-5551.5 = 1.13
